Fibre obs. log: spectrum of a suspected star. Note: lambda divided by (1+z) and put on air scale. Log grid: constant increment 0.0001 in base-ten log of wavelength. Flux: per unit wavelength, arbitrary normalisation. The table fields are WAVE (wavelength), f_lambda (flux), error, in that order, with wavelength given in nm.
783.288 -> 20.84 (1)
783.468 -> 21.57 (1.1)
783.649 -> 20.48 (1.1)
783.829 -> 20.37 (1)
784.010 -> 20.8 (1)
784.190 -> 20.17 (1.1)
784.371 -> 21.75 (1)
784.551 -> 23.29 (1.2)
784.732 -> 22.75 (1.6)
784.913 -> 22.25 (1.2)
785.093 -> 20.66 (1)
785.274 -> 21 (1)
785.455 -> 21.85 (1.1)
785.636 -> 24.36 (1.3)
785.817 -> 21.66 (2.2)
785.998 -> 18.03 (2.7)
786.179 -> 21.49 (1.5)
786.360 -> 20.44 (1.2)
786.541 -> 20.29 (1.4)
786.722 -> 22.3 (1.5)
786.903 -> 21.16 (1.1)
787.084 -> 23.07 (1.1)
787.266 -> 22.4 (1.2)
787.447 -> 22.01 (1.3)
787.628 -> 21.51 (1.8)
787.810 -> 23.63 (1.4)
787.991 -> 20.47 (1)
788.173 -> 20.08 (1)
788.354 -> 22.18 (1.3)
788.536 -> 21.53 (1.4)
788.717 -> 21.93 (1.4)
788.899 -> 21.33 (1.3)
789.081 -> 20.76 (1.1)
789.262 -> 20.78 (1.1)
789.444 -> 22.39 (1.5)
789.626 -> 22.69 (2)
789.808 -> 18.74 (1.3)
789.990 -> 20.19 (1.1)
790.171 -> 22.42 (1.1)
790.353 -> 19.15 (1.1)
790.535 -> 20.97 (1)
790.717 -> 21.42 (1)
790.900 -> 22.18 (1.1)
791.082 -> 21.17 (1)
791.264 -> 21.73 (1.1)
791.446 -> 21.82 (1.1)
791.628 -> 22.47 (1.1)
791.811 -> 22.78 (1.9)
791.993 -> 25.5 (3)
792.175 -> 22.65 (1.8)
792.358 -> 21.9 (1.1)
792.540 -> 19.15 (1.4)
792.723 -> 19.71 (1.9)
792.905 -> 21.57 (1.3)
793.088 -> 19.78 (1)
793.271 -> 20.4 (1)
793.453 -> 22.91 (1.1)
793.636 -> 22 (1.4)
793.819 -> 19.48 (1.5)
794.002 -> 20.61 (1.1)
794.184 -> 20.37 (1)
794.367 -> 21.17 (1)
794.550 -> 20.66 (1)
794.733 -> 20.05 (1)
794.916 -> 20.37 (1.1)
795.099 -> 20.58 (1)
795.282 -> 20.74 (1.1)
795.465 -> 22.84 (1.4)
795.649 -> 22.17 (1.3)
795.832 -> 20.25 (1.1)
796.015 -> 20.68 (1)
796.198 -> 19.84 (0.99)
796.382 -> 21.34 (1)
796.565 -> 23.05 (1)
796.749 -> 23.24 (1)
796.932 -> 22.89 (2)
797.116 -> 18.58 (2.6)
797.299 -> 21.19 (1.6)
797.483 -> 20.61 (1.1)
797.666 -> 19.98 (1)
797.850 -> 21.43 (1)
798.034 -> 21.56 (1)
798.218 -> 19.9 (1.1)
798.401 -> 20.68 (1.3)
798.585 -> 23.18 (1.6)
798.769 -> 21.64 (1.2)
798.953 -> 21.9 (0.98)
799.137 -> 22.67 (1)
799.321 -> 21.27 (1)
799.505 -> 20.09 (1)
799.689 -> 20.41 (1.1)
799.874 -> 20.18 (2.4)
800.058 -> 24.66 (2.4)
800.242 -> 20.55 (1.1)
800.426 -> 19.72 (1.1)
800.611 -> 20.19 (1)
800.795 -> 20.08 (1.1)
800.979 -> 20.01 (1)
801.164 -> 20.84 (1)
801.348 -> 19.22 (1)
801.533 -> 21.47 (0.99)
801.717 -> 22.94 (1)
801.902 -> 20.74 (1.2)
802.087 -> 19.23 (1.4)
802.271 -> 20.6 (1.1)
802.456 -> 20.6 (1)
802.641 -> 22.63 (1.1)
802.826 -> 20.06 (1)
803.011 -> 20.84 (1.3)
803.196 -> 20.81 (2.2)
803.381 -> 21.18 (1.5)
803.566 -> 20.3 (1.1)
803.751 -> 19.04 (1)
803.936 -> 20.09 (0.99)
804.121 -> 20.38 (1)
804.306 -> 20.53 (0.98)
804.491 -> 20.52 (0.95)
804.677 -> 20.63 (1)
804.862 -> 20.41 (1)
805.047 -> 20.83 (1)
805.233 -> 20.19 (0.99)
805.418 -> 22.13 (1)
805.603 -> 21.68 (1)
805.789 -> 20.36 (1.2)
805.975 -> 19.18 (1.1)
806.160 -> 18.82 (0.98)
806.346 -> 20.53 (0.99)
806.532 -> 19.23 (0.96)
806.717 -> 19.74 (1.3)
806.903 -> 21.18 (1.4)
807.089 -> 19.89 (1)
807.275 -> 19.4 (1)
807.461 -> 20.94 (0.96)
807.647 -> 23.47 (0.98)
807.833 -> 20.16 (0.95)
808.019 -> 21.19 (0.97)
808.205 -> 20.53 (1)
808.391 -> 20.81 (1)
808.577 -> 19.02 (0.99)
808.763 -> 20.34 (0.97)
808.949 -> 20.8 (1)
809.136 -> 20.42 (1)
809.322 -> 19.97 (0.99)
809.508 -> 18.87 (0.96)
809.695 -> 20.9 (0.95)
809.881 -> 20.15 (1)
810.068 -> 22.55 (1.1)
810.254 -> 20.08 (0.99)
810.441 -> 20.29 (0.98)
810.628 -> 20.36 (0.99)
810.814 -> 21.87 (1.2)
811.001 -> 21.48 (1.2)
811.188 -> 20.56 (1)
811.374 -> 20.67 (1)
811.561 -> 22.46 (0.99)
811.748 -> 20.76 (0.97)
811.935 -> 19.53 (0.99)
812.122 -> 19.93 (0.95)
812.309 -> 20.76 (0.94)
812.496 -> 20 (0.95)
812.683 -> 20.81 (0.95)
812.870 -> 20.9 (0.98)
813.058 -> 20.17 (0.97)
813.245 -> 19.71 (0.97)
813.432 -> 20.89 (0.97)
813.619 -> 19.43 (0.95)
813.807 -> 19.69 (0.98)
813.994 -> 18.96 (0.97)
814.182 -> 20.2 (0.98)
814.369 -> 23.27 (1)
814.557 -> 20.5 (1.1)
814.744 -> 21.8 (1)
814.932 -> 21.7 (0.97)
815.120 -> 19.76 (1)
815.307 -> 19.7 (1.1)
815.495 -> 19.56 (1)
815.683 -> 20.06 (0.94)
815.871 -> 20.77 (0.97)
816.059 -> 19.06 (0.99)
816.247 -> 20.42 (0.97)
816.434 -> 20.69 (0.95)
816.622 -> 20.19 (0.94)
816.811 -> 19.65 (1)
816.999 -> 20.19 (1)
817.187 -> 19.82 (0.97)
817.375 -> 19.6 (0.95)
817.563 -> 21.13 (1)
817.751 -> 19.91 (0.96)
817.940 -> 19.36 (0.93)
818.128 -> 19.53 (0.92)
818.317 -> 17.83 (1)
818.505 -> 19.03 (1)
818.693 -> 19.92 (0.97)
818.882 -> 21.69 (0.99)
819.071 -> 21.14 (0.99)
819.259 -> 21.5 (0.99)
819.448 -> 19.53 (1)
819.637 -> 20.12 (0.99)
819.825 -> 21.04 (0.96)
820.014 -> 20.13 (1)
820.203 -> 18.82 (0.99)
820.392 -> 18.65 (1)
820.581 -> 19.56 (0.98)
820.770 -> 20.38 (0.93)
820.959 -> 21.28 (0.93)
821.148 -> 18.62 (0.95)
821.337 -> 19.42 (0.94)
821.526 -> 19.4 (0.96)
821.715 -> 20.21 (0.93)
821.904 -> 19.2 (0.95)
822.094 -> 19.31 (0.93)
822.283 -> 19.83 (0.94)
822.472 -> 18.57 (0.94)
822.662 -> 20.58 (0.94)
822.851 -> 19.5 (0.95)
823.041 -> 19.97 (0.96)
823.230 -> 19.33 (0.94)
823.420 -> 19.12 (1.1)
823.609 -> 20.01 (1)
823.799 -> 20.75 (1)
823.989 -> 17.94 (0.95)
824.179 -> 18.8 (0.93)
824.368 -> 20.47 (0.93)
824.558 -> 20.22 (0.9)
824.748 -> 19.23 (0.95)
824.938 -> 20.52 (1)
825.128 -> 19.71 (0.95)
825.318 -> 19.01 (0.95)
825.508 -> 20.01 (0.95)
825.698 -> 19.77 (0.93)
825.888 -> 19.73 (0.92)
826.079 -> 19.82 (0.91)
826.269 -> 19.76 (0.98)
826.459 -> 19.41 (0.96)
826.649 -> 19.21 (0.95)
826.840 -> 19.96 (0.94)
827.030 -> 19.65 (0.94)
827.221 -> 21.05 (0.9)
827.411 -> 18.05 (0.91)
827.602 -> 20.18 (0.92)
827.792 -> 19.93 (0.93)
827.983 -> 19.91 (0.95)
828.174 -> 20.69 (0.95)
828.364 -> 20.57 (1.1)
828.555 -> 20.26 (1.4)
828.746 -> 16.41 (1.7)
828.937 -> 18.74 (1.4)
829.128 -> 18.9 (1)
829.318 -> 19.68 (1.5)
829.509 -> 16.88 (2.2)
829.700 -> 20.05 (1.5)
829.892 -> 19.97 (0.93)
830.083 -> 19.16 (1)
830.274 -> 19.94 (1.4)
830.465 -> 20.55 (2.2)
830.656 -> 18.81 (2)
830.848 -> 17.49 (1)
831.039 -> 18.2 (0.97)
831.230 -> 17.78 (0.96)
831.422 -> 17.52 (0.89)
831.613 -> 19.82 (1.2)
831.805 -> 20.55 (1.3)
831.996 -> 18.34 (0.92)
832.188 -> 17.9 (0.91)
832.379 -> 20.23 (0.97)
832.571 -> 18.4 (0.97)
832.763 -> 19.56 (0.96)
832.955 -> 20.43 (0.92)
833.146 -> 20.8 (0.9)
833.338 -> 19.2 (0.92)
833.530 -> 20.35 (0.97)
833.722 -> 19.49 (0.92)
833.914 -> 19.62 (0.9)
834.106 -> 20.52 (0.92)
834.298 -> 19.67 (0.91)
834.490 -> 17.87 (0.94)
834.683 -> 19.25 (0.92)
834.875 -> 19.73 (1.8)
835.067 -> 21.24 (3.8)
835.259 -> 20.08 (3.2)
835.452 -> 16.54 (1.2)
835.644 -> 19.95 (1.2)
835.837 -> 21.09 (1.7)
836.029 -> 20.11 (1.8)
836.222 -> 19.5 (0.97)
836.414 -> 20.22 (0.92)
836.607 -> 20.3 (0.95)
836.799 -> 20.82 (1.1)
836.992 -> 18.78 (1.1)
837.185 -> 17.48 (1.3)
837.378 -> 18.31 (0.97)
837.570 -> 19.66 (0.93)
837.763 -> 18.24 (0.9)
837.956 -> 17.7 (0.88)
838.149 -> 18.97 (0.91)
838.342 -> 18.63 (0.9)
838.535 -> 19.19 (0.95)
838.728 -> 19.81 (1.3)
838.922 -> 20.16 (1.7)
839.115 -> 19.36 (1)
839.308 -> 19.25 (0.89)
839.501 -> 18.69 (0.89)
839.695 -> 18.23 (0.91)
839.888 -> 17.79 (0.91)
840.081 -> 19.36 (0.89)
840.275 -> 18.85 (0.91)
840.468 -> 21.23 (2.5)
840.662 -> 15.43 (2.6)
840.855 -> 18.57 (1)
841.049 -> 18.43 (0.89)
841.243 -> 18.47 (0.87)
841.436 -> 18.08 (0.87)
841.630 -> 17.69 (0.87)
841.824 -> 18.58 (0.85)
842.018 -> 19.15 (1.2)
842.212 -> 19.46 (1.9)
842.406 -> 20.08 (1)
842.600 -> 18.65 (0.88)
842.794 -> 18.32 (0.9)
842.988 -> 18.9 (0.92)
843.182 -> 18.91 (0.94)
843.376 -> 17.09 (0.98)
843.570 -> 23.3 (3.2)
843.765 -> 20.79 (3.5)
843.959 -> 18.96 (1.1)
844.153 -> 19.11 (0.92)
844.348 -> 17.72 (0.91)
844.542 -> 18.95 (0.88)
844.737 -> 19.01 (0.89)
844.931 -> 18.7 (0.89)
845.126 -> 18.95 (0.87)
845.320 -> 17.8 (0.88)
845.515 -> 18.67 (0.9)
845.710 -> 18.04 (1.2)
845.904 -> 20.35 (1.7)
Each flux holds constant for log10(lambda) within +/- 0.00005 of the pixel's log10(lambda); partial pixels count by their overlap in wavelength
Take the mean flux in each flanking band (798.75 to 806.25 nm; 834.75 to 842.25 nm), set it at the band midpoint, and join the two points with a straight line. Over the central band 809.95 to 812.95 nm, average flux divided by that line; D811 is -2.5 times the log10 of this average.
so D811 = -0.03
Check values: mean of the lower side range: 20.7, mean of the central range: 20.8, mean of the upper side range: 19.1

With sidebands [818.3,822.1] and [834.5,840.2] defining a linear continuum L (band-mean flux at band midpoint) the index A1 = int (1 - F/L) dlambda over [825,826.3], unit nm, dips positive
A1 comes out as 0.00 nm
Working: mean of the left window 19.9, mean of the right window 19.2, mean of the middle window 19.7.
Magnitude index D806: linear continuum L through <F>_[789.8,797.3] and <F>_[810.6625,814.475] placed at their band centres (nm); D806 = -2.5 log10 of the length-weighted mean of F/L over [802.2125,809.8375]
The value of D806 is 0.019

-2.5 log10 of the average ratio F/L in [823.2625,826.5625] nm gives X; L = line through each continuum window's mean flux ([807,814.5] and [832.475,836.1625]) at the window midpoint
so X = 0.02 mag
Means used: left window 20.6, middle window 19.7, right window 19.7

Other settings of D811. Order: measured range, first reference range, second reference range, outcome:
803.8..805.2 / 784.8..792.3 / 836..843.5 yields 0.02 mag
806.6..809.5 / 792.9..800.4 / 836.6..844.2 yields 0.01 mag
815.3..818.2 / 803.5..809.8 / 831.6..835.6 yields 0.00 mag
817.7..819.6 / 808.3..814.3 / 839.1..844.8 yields 0.01 mag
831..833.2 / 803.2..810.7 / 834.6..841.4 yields 0.01 mag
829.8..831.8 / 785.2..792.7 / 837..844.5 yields 0.02 mag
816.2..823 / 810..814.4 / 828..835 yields 0.01 mag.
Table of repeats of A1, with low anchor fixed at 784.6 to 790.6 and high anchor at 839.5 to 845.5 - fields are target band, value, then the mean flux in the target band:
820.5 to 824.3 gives 0.034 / 19.6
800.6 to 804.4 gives 0.027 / 20.6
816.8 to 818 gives 0.001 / 20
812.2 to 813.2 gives -0.012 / 20.5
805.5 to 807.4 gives 0.046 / 20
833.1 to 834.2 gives -0.041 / 20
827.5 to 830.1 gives 0.011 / 19.4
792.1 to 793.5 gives 0.016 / 20.9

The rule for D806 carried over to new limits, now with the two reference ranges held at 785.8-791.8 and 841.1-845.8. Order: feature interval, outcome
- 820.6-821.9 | 0.00 mag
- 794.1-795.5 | 0.02 mag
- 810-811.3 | -0.03 mag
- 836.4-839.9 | 0.01 mag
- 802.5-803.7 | -0.01 mag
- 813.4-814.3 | 0.02 mag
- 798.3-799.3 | -0.05 mag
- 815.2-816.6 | 0.00 mag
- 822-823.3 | 0.01 mag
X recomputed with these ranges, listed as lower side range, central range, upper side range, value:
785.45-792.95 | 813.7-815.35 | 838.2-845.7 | -0.020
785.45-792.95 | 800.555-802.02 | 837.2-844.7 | 0.012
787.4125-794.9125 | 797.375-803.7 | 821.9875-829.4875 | -0.005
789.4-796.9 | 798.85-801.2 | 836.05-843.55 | -0.001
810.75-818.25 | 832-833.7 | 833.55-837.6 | 0.007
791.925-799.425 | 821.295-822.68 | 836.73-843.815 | 0.019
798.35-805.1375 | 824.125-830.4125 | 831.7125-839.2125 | 0.011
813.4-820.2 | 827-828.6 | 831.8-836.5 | -0.012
